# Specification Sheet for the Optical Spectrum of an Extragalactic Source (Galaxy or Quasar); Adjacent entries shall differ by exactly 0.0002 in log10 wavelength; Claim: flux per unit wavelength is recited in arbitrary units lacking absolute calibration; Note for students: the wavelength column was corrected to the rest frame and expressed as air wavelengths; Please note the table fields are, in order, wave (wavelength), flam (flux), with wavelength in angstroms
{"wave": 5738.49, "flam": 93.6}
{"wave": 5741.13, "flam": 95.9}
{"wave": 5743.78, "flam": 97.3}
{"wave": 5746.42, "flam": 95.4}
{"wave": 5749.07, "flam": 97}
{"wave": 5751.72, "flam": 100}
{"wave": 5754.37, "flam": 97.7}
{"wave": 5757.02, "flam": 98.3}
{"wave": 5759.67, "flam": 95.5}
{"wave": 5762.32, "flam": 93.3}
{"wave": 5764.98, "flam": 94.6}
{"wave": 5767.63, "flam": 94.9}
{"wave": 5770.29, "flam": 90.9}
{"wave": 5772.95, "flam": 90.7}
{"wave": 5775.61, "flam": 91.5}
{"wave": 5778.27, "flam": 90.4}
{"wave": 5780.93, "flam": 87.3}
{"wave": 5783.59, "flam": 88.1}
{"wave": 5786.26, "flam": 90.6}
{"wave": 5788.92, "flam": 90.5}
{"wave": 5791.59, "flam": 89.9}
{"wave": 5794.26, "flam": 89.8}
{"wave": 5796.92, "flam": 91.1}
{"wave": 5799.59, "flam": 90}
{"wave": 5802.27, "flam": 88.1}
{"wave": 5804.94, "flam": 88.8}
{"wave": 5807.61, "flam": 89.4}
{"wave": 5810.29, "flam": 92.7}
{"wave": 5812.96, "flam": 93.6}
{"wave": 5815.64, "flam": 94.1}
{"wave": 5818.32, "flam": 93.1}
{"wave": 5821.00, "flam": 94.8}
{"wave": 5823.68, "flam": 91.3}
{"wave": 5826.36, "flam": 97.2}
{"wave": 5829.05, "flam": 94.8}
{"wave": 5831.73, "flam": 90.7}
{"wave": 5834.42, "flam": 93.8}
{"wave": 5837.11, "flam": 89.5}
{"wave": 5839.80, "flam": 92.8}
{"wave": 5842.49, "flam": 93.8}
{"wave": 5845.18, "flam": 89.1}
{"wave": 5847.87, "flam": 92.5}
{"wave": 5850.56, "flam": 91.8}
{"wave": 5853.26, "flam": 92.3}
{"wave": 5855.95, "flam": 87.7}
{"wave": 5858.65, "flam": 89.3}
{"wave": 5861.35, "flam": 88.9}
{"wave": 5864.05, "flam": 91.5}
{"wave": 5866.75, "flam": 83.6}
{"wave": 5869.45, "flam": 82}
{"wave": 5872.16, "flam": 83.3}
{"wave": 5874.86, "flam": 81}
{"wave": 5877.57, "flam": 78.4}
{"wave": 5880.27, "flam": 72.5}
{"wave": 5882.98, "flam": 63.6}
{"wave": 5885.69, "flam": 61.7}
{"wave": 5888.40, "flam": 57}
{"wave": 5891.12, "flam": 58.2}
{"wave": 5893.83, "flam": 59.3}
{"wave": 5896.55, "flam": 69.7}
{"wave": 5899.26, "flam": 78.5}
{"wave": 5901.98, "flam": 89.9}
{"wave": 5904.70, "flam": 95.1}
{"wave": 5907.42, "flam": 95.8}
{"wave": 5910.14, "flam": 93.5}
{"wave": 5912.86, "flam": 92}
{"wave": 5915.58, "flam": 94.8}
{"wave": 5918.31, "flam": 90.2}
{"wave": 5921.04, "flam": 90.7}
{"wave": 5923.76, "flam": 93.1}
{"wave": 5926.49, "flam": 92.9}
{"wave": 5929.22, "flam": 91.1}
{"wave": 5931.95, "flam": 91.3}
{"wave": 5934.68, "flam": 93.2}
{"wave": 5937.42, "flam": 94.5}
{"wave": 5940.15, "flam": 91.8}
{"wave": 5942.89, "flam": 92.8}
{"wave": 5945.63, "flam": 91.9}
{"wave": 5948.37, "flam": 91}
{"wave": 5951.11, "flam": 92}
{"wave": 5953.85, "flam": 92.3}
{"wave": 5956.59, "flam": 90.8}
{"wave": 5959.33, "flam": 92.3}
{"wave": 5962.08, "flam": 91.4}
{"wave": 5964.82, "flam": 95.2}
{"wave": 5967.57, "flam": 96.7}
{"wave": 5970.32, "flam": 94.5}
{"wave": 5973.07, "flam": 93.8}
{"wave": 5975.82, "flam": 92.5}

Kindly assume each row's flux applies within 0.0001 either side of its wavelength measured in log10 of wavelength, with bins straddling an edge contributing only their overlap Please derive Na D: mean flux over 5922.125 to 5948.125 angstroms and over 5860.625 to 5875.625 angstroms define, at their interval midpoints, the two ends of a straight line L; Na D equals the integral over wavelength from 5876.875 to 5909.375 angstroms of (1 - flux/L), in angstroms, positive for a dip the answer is 5.3 angstroms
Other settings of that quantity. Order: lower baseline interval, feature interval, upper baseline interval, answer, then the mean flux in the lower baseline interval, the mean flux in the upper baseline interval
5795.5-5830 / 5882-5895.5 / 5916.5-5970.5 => 4.7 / 92.2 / 92.5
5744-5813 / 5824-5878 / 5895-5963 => 1.3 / 92.4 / 90.8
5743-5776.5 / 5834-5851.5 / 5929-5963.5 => 0.4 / 95.2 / 92.1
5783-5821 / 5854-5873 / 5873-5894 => -3.6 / 90.9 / 67.3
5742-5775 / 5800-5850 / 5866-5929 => -2.1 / 95.4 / 80.9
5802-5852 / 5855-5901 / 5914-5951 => 8.3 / 92.3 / 92.2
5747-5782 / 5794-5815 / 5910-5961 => 0.7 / 94.1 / 92.2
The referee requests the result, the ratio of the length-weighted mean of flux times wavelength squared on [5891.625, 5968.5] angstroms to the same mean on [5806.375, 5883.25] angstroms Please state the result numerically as 1.0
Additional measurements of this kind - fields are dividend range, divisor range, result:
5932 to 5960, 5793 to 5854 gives 1.05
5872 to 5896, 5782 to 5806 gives 0.78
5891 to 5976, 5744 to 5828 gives 1.02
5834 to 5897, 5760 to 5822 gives 0.91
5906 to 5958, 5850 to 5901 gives 1.22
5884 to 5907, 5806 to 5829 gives 0.79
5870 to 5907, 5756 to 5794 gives 0.84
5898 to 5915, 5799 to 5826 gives 1.02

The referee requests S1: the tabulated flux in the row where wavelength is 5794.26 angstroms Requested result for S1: 89.8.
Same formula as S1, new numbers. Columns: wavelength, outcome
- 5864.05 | 91.5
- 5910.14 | 93.5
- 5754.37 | 97.7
